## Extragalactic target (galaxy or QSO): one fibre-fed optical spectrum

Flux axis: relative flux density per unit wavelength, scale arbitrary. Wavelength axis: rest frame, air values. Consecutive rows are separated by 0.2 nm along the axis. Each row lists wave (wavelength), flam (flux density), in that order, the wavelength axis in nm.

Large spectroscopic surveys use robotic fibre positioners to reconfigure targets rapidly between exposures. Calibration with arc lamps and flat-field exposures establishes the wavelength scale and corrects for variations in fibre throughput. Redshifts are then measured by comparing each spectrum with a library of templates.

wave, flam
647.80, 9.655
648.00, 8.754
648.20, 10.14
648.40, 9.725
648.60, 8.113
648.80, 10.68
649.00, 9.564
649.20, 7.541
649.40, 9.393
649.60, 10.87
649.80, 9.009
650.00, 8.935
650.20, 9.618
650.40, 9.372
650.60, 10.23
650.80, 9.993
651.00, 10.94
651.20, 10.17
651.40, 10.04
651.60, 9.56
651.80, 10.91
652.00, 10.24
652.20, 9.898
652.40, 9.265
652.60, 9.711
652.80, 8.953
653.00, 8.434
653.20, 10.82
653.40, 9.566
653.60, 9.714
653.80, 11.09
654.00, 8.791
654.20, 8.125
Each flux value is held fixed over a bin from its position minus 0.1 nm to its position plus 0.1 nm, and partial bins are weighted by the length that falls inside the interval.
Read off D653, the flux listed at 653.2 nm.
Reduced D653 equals 10.82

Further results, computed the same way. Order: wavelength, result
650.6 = 10.23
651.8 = 10.91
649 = 9.564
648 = 8.754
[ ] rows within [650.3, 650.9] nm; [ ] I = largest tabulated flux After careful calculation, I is 10.23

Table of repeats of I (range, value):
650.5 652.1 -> 10.94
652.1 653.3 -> 10.82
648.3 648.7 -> 9.725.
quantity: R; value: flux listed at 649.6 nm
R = 10.87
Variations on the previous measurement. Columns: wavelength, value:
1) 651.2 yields 10.17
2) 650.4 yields 9.372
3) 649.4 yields 9.393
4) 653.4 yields 9.566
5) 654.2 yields 8.125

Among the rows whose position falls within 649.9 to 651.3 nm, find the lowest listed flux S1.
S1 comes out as 8.935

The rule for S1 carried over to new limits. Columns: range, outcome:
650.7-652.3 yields 9.56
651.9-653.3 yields 8.434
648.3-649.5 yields 7.541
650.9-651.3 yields 10.17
